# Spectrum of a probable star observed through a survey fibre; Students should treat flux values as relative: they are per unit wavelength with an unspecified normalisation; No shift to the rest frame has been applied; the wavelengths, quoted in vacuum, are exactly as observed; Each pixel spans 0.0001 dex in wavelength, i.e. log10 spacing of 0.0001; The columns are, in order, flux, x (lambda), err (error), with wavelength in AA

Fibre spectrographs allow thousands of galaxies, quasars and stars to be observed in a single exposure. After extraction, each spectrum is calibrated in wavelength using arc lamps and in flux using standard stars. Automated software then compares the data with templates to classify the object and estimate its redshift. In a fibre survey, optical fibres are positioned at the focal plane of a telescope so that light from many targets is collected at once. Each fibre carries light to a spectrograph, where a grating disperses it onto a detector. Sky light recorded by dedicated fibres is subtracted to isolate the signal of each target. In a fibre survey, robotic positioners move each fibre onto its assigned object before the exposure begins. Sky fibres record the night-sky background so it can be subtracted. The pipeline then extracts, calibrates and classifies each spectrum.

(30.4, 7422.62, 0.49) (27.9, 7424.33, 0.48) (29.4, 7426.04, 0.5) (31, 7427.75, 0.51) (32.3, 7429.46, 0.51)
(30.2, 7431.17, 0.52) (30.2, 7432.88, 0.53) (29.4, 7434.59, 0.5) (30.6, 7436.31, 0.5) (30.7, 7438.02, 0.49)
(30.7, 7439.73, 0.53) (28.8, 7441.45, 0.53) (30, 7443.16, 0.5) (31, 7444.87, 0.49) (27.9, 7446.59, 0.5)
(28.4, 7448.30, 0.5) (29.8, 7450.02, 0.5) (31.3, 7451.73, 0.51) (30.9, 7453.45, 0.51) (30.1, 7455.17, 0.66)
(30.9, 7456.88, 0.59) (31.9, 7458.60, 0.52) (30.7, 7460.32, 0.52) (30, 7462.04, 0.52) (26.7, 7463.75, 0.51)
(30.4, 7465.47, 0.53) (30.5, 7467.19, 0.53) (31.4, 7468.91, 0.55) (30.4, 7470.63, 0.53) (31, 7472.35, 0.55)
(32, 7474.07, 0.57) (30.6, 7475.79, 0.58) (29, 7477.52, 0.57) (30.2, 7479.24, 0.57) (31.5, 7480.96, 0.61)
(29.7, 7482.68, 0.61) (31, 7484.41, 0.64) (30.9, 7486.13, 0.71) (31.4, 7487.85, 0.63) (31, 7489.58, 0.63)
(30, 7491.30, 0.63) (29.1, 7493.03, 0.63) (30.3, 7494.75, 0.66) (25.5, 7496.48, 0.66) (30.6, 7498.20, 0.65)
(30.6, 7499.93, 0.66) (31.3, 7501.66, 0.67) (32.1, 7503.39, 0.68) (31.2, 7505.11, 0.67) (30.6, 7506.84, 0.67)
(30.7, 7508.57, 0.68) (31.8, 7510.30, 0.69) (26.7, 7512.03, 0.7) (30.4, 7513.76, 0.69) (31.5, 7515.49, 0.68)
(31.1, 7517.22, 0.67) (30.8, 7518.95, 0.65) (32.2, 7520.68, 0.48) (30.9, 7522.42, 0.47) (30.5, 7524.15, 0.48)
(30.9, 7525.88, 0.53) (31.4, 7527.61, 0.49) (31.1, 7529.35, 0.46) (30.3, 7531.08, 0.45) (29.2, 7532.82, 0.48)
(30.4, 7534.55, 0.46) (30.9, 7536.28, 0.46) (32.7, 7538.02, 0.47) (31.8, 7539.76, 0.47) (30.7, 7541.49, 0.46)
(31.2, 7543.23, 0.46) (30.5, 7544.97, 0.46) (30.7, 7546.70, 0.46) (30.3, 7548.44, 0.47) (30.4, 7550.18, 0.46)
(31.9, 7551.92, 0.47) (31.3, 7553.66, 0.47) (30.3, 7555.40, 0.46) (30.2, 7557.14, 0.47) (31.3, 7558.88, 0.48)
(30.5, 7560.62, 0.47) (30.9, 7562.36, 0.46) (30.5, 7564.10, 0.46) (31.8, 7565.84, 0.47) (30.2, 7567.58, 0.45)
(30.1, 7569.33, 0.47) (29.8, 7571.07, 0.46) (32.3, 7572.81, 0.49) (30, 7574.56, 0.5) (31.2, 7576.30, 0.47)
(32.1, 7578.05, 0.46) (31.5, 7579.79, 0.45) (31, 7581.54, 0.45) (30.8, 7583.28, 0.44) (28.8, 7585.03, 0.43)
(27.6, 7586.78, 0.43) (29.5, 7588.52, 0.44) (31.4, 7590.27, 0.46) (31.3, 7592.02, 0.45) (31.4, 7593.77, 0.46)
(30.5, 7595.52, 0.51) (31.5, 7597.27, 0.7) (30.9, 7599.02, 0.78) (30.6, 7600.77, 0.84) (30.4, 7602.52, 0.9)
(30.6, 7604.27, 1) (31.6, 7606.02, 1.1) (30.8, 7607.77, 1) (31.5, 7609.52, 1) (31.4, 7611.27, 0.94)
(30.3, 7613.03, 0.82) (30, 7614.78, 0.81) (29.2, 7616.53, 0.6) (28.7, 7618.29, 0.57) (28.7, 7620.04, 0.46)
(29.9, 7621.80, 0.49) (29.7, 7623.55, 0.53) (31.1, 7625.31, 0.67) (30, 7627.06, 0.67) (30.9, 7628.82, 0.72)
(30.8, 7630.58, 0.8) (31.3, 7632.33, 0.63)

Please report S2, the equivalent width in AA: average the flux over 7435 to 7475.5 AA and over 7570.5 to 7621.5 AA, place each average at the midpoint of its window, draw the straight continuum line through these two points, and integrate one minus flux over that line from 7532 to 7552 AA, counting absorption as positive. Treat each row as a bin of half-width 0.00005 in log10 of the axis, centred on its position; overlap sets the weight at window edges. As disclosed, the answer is -0.3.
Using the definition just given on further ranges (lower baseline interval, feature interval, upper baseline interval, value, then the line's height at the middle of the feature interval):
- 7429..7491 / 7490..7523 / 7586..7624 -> 0.0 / 30.4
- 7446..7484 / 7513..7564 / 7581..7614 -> -0.7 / 30.5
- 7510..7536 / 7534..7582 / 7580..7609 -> -0.6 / 30.6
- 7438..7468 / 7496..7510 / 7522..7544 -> 0.0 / 30.6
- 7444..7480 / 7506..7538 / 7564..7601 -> -0.2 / 30.5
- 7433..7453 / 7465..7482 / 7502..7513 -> -0.3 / 30.2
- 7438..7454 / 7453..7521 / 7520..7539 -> -0.1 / 30.4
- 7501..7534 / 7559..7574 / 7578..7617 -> 0.0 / 30.7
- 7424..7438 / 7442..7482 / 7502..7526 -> 0.2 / 30.5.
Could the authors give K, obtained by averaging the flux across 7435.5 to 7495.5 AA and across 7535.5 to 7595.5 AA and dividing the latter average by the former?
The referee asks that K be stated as 1.0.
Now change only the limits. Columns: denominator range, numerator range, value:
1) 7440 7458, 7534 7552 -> 1.04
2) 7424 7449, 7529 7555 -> 1.03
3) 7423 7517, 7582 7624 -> 1.00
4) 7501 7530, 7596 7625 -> 0.98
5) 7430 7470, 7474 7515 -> 1.01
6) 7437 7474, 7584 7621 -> 1.00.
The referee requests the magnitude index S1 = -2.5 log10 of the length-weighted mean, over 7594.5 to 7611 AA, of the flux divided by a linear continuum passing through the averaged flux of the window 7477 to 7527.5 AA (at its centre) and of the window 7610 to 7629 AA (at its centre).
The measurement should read -0.032 mag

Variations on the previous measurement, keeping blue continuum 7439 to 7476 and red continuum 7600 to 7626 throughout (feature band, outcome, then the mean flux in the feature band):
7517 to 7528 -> -0.03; 31.1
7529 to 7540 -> -0.02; 30.9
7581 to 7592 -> 0.01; 29.9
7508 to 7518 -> 0.00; 30.3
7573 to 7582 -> -0.03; 31.2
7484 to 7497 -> 0.01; 30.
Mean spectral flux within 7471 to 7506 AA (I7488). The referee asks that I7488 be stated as 30.5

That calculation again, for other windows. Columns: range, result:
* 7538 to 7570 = 30.9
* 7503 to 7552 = 30.8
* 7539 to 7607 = 30.8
